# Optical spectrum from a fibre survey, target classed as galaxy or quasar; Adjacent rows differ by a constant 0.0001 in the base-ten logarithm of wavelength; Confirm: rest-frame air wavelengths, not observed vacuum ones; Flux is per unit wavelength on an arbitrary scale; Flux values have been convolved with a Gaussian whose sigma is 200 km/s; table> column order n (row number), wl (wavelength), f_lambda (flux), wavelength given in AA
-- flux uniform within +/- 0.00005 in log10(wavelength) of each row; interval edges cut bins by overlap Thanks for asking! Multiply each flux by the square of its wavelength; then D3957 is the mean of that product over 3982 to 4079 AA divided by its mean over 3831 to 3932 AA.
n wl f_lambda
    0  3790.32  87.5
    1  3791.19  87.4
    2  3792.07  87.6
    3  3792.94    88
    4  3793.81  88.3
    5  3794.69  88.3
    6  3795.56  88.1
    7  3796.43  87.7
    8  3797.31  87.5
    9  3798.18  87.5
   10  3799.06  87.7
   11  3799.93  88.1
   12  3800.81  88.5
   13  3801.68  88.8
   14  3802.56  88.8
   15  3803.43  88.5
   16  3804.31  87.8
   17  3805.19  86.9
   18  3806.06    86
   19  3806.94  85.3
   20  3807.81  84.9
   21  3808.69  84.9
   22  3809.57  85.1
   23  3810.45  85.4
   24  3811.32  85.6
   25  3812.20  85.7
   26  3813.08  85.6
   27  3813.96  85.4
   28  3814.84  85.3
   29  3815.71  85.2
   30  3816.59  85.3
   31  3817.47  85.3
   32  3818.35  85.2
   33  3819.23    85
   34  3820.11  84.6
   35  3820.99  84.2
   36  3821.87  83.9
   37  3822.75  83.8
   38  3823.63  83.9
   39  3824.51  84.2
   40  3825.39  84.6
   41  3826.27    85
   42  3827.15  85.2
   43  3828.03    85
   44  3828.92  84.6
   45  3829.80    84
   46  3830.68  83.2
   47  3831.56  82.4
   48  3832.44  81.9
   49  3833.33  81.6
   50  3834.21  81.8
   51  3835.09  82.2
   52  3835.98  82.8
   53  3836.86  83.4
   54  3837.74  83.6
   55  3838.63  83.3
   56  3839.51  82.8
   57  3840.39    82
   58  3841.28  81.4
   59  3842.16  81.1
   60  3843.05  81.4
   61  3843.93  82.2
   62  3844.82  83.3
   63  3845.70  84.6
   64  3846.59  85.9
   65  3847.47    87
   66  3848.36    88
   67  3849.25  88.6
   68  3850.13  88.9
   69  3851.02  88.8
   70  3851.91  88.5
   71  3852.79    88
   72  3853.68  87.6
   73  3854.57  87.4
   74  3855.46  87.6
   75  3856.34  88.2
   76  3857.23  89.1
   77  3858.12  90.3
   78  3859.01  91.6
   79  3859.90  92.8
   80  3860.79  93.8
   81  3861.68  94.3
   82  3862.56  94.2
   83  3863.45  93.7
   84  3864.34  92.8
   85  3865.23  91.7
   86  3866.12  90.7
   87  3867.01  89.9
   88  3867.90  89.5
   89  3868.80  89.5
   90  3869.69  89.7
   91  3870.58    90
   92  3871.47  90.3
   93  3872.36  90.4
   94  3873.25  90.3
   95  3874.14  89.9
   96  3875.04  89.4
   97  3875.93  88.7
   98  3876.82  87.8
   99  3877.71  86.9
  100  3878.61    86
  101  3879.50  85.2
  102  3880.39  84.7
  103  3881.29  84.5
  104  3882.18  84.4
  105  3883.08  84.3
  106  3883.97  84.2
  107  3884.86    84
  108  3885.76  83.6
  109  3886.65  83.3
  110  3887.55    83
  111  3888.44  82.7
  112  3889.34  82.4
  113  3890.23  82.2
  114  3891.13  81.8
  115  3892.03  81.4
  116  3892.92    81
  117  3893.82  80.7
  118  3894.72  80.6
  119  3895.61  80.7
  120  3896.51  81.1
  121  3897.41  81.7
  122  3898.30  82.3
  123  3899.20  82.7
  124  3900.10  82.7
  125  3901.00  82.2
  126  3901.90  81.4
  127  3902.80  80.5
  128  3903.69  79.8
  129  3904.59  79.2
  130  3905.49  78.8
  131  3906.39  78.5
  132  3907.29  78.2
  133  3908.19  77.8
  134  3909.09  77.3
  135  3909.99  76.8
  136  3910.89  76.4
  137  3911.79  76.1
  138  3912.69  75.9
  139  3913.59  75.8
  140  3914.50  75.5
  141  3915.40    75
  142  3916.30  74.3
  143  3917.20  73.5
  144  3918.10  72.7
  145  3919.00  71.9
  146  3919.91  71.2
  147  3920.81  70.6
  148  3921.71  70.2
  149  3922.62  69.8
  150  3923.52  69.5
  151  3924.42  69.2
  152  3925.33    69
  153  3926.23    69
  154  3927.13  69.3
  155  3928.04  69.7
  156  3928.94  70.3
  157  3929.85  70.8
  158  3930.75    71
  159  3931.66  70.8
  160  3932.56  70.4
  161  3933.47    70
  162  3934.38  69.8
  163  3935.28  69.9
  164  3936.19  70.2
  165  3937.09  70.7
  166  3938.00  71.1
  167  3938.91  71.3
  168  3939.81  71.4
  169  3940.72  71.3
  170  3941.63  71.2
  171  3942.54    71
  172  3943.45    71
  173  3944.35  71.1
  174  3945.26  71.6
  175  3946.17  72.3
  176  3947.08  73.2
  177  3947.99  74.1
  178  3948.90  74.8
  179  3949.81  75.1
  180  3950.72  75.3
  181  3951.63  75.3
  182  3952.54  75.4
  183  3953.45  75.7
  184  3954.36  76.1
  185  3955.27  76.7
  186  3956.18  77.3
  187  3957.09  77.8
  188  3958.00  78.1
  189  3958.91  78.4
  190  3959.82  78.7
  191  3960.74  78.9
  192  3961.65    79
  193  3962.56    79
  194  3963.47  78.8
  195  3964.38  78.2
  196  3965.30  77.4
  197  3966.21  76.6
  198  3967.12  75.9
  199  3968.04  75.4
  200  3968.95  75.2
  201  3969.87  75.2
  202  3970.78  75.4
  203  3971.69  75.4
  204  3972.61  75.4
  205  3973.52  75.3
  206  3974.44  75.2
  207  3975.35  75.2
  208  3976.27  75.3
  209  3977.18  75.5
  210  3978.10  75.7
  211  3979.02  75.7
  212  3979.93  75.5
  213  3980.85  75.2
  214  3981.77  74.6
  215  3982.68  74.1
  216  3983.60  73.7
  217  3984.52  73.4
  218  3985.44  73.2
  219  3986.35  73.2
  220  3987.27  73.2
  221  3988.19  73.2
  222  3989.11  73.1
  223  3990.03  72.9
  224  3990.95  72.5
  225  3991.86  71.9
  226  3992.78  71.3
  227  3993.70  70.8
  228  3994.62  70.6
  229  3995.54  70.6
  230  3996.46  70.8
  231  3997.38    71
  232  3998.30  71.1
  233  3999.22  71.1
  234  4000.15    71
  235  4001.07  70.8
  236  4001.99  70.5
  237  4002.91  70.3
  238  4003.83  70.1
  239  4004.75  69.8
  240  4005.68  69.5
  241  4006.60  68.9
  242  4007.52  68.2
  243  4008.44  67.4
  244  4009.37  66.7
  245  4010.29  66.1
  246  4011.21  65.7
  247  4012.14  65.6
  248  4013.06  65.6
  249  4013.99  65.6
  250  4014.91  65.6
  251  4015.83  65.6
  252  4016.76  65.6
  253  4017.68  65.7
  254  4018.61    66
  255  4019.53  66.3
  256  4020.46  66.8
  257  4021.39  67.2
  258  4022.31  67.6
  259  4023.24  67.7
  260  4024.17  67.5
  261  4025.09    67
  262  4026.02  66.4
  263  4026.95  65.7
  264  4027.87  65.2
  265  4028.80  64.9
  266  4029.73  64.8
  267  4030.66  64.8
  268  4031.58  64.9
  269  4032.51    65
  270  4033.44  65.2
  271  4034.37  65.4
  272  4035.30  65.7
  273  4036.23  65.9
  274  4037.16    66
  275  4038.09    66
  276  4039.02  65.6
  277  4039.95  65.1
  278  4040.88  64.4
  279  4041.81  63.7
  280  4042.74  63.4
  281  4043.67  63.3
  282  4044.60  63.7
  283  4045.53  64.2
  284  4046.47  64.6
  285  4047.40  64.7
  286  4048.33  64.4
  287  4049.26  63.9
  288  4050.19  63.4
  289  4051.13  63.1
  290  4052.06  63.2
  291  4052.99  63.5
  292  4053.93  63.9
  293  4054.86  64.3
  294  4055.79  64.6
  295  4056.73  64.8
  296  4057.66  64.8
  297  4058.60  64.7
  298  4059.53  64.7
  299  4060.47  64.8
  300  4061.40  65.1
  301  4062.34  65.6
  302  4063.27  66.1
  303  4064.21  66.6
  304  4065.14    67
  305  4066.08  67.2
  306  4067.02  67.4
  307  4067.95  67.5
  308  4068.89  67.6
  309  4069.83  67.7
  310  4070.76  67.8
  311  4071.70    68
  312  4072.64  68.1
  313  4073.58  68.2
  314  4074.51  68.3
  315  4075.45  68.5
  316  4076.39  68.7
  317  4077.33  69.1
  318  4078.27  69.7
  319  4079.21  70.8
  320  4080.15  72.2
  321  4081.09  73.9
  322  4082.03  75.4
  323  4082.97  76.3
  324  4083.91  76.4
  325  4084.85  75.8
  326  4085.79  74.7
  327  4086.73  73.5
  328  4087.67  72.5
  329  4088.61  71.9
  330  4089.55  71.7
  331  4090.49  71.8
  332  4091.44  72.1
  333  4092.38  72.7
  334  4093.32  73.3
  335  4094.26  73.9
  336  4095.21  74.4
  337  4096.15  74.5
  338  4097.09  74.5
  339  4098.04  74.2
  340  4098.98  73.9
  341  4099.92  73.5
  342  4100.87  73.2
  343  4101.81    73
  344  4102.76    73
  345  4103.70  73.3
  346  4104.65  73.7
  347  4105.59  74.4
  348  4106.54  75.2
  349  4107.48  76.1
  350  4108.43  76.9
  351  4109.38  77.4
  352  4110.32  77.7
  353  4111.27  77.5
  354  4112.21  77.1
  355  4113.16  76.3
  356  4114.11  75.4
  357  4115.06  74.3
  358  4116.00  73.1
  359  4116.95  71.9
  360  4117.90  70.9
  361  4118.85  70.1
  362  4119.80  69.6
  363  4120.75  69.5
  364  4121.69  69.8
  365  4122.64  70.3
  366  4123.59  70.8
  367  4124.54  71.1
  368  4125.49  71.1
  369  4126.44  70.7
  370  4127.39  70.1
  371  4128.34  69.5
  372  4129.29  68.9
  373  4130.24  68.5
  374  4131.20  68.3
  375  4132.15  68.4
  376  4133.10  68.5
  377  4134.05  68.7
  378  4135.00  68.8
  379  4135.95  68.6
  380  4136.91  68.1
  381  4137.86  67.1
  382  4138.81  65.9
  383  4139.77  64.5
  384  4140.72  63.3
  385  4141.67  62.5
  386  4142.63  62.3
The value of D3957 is 0.88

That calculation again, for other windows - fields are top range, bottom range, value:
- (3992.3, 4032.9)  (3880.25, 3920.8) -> 0.90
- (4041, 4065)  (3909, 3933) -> 0.95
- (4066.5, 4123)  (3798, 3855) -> 0.98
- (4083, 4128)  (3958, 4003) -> 1.05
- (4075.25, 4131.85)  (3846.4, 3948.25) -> 1.00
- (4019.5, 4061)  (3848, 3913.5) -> 0.83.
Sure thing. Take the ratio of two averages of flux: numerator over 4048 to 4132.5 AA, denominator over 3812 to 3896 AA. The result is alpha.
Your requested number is 0.8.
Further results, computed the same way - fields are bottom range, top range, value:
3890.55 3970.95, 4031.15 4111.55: 0.92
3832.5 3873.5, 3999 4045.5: 0.76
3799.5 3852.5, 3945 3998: 0.88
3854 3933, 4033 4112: 0.85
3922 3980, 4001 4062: 0.89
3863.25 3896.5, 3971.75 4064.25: 0.79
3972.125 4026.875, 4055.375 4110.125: 1.01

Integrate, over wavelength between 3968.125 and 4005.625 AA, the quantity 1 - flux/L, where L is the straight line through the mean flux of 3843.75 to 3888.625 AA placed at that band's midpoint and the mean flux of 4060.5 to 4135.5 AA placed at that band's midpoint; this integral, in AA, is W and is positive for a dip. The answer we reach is 3.0 AA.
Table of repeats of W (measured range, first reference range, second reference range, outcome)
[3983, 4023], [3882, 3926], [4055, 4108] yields 2.5 AA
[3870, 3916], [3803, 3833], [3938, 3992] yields -1.4 AA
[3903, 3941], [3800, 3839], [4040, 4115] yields 2.9 AA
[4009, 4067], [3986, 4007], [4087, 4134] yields 5.2 AA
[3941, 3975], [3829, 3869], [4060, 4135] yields 1.9 AA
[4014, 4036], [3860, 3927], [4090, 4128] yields 3.1 AA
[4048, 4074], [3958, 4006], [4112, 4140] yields 2.3 AA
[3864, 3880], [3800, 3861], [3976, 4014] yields -1.4 AA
